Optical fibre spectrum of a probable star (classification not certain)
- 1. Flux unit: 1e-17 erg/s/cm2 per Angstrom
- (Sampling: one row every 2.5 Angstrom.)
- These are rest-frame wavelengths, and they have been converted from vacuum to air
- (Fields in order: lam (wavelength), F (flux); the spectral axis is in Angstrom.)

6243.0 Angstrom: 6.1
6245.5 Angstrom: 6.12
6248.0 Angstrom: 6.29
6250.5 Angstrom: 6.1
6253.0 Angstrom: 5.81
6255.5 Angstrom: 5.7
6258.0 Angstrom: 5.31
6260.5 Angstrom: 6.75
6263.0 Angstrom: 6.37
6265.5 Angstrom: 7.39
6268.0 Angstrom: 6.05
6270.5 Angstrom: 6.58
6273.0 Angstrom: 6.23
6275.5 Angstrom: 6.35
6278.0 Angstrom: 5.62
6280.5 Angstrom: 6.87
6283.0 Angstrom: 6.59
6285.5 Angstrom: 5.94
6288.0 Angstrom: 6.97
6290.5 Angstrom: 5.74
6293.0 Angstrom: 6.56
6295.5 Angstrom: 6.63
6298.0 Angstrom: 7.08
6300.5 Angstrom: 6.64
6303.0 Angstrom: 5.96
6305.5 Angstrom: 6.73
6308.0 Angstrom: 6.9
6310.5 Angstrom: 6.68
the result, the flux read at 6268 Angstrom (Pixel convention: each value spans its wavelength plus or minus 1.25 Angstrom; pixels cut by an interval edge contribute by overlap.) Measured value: 6.05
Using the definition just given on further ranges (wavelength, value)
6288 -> 6.97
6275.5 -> 6.35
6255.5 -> 5.7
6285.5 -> 5.94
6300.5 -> 6.64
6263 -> 6.37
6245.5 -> 6.12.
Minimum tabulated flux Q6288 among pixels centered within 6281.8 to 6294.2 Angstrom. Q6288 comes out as 5.74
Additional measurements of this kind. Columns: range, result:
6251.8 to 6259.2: 5.31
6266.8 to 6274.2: 6.05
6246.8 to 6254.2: 5.81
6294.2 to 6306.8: 5.96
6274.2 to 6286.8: 5.62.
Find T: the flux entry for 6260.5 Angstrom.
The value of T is 6.75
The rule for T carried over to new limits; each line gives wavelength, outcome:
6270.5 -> 6.58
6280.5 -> 6.87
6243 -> 6.1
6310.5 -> 6.68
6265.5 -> 7.39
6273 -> 6.23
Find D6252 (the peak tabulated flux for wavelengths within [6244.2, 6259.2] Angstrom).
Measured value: 6.29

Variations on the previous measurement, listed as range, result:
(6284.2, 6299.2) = 7.08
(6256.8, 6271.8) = 7.39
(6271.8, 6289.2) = 6.97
